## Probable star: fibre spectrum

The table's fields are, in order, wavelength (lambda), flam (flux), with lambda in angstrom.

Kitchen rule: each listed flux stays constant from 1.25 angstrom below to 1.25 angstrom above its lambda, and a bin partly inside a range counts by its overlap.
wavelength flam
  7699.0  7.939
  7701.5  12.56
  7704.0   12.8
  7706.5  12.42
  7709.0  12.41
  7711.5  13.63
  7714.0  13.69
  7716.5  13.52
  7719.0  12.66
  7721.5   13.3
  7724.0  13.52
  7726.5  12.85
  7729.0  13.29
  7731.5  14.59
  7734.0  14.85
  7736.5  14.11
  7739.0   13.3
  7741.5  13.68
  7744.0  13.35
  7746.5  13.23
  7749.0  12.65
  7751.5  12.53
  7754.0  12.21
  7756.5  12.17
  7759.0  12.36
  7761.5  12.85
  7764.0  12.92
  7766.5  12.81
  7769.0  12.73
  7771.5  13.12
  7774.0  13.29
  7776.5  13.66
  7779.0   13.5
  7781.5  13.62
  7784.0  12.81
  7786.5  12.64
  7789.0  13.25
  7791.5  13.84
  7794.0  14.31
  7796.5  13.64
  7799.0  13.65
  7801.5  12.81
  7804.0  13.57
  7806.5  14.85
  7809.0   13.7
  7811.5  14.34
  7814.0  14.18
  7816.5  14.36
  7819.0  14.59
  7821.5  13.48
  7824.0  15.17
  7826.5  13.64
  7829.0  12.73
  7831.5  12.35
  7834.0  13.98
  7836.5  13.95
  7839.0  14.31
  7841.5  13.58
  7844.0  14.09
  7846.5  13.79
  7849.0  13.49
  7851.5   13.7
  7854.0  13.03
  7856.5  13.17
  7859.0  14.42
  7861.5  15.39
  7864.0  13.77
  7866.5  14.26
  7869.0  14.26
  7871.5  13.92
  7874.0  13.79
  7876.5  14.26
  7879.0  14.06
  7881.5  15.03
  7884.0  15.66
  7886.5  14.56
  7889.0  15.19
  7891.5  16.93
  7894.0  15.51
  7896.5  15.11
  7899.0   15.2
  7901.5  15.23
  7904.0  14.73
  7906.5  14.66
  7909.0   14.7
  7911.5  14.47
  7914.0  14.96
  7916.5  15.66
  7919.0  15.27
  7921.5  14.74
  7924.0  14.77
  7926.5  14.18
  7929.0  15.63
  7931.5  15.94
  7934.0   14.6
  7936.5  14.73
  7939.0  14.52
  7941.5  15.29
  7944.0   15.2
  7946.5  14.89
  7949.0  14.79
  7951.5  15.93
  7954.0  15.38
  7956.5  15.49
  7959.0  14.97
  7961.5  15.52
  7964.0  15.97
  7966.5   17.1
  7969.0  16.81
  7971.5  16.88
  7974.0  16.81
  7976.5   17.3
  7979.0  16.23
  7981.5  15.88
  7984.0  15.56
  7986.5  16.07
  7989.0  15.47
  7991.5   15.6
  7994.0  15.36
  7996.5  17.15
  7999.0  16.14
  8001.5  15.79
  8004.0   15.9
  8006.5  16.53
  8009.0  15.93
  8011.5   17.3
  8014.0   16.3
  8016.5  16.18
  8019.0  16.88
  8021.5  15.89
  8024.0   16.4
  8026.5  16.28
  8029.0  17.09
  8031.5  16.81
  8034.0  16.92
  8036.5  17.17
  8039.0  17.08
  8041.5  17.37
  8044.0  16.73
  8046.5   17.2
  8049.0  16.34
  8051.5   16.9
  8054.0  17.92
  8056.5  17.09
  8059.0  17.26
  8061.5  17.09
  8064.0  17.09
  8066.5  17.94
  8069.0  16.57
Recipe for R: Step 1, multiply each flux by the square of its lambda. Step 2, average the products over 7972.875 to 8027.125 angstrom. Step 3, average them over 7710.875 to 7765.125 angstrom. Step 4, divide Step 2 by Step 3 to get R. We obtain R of 1.3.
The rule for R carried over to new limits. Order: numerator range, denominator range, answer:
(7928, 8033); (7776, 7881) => 1.20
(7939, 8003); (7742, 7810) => 1.26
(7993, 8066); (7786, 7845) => 1.28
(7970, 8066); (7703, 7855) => 1.31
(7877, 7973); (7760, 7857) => 1.16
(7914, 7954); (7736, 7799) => 1.20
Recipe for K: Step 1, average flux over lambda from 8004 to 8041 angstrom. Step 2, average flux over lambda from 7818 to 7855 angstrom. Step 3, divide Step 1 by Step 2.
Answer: 1.21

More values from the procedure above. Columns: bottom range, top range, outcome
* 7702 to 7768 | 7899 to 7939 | 1.14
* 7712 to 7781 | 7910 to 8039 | 1.20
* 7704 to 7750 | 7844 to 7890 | 1.06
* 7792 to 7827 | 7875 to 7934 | 1.07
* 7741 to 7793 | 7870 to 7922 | 1.15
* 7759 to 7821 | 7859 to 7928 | 1.10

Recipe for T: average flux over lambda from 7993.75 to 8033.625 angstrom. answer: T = 16.4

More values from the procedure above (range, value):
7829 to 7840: 13.5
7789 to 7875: 13.9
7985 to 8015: 16.1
